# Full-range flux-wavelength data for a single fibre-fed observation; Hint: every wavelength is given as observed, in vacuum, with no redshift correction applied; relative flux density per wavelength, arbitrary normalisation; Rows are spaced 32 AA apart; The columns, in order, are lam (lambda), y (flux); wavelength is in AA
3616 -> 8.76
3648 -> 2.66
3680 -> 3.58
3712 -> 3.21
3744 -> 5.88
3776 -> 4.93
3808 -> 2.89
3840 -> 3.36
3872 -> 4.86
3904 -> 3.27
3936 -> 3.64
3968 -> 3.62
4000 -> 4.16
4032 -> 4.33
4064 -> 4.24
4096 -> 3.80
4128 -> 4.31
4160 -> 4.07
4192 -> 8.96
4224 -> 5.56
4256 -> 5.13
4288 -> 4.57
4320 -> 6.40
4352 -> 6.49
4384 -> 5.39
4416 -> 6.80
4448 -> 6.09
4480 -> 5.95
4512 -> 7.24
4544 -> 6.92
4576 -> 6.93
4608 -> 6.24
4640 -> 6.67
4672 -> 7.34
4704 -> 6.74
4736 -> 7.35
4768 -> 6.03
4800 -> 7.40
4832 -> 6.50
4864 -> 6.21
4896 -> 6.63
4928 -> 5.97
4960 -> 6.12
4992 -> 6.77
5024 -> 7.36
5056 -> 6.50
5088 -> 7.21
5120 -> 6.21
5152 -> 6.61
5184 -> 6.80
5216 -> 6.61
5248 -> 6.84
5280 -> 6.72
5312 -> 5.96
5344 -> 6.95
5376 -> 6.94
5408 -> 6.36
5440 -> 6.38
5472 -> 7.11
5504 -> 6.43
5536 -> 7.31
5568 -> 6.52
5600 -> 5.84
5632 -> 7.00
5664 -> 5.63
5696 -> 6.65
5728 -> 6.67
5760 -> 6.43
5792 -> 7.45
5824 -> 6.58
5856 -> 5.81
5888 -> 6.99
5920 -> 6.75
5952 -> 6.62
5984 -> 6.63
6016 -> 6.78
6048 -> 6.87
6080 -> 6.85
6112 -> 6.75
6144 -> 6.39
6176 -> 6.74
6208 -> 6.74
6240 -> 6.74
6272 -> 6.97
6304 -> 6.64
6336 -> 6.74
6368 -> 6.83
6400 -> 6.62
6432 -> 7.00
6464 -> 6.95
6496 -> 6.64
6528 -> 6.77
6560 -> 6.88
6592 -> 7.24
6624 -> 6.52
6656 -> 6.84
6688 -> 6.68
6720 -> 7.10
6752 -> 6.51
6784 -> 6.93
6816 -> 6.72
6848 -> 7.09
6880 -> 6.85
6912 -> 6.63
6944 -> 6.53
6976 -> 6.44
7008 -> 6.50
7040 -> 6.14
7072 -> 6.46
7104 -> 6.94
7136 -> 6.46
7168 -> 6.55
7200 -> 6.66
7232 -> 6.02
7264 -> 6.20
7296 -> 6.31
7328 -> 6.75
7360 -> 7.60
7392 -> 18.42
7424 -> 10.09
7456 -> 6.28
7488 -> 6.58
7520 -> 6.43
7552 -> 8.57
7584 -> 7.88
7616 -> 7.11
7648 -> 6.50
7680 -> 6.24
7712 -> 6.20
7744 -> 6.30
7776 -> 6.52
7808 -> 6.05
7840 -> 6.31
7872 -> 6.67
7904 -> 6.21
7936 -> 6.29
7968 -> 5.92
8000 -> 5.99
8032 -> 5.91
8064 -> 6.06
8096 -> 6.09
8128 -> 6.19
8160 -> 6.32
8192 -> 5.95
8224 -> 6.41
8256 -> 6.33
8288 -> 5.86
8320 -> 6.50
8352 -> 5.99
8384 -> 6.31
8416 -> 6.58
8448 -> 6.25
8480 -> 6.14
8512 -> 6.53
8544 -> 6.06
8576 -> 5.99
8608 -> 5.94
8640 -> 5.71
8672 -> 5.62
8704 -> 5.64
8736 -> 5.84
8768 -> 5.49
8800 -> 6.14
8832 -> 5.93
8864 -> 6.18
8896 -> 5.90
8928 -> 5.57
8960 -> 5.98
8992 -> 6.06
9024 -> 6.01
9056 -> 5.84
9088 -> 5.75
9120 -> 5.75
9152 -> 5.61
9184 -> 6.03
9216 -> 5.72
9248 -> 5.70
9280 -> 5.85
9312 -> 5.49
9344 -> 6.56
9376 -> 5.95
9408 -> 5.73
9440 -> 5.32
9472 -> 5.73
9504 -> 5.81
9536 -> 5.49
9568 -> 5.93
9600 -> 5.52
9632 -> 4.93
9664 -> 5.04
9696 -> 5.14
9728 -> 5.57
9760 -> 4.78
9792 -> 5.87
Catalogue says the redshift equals 0.126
